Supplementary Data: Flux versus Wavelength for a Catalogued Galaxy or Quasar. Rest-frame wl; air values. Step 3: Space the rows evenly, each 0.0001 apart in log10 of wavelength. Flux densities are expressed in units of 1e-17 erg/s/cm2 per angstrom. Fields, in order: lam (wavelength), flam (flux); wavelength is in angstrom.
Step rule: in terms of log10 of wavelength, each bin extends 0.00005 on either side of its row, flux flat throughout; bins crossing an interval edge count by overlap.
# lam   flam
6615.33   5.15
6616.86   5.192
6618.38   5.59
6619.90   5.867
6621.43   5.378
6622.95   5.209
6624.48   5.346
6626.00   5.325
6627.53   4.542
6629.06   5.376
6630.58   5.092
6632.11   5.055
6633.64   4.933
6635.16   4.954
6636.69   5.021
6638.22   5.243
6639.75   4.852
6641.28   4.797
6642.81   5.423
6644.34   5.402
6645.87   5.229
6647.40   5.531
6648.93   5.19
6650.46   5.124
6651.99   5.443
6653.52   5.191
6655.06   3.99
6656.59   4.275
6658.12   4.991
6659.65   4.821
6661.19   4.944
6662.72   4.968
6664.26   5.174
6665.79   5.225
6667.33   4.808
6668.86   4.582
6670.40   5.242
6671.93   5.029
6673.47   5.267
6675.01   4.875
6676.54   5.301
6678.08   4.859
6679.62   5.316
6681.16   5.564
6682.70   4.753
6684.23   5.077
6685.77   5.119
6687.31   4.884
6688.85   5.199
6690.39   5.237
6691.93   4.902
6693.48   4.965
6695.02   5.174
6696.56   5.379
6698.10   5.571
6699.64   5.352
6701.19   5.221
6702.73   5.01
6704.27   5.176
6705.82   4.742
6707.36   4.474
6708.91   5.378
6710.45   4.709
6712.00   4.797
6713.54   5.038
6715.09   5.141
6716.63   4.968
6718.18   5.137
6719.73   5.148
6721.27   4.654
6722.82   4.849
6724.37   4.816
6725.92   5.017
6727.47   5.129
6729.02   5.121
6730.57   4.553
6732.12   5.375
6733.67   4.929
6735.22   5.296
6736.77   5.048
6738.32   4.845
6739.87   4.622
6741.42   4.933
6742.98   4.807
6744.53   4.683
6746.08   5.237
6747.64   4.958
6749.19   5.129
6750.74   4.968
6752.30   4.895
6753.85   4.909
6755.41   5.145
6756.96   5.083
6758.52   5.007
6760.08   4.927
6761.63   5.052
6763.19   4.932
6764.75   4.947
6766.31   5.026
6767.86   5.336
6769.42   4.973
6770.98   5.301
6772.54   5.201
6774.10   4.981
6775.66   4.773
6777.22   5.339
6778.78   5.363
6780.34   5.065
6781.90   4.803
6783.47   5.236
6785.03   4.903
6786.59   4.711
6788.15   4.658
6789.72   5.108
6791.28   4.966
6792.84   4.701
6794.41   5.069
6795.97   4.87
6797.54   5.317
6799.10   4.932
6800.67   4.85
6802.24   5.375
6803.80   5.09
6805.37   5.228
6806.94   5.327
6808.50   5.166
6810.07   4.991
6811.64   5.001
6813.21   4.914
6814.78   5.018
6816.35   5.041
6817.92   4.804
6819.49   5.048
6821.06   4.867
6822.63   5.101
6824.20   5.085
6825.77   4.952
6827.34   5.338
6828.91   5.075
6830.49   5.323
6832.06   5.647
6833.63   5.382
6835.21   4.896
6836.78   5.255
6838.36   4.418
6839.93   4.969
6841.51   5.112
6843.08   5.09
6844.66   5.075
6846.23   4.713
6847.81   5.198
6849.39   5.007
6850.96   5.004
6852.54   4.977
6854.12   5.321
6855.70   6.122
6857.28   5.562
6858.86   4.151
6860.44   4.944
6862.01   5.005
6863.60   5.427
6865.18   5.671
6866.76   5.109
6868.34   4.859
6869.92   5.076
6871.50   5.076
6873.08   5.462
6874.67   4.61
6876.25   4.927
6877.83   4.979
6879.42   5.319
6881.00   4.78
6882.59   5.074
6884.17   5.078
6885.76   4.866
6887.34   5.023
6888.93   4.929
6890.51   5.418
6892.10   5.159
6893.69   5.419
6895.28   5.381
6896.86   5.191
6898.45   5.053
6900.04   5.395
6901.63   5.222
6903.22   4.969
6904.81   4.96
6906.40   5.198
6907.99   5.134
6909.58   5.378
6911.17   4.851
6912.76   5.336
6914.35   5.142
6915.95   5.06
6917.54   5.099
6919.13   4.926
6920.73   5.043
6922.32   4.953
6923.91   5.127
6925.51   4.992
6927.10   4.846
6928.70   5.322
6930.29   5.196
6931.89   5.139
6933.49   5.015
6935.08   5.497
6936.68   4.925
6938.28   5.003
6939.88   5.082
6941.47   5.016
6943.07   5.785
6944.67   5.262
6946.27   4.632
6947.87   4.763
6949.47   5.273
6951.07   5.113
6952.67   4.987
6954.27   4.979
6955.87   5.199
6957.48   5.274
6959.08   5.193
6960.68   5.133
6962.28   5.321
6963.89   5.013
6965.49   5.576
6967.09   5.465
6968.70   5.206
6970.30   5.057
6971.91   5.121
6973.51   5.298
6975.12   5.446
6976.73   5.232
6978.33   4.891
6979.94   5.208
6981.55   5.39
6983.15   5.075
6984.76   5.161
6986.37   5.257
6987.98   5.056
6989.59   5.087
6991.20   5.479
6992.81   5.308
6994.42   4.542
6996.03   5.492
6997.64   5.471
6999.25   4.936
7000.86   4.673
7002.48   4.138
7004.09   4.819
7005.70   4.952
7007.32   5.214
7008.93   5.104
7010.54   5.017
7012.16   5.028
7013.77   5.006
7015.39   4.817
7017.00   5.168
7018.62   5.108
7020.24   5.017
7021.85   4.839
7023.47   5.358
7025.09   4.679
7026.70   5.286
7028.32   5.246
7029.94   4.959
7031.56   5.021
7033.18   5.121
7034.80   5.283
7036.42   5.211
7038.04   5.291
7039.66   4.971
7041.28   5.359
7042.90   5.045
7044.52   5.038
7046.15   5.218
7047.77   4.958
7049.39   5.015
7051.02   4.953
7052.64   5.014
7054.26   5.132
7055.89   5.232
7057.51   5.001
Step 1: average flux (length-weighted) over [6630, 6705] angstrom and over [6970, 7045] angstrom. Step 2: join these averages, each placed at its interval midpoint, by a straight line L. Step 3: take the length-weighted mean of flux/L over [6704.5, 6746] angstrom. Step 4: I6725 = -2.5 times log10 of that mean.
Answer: 0.03 mag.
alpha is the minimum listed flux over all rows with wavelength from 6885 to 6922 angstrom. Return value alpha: 4.851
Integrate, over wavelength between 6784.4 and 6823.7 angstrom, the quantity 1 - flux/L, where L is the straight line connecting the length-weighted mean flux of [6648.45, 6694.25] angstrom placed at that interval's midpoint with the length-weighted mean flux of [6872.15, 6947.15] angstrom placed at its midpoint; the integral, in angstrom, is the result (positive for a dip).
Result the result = 0.5 angstrom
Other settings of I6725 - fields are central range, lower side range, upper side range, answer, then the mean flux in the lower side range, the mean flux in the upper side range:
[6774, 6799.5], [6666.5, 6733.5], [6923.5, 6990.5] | 0.02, 5.04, 5.16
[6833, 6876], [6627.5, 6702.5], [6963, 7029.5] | 0.00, 5.08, 5.1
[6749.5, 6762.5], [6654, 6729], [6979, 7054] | 0.00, 5.01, 5.07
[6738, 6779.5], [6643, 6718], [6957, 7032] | 0.01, 5.06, 5.11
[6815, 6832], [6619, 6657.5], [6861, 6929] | 0.01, 5.11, 5.11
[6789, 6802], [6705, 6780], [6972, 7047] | 0.00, 4.99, 5.09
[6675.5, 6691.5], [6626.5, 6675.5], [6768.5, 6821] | -0.02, 5.02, 5.03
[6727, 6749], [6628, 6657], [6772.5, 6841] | 0.02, 5.06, 5.05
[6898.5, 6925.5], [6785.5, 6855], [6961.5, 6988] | 0.01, 5.05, 5.23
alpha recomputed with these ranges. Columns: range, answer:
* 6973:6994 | 4.891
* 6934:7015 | 4.138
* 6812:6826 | 4.804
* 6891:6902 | 5.053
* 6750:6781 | 4.773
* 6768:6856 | 4.418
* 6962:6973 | 5.013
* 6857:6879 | 4.151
